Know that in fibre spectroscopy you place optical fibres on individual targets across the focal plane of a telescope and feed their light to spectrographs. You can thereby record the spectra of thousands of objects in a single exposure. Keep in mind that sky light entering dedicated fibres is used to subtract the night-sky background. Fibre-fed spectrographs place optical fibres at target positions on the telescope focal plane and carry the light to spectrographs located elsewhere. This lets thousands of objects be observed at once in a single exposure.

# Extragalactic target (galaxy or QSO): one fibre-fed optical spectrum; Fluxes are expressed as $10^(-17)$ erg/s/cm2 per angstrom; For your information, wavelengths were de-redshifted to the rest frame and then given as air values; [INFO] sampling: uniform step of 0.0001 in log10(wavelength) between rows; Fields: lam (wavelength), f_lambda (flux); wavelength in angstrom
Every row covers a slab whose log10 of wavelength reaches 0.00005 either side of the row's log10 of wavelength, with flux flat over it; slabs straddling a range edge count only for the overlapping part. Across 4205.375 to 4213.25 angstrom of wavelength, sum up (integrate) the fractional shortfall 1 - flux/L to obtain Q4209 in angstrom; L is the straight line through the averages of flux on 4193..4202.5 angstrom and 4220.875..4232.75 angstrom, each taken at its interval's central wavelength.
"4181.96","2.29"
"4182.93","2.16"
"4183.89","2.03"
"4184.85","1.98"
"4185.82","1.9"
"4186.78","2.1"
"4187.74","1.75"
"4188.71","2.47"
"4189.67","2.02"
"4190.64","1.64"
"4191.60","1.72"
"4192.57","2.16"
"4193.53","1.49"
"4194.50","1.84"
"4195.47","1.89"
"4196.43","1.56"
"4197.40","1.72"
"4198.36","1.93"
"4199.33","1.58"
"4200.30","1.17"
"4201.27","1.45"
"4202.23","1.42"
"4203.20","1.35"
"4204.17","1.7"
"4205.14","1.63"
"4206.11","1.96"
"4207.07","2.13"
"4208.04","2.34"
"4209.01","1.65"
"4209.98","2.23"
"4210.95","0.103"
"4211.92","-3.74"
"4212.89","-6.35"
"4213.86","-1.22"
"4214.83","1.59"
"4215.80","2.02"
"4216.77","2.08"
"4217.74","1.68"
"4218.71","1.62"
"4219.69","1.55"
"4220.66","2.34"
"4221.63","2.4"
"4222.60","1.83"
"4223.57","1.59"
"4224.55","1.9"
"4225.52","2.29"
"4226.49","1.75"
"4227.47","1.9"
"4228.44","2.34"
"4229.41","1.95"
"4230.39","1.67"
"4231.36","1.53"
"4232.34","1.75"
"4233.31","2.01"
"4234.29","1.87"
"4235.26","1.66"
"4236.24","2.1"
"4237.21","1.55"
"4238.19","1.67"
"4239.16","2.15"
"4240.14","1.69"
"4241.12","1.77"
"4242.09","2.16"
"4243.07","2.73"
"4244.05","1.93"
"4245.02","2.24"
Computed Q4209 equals 6.9 angstrom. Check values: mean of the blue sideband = 1.61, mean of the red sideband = 1.92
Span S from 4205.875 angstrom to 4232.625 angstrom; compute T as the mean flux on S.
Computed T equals 1.24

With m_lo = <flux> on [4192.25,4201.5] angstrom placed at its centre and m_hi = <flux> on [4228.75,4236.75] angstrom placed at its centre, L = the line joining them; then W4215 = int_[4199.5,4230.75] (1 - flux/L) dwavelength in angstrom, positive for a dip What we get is 8.9 angstrom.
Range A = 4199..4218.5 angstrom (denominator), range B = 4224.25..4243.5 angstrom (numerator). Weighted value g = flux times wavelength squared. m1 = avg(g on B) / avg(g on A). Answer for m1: 2.31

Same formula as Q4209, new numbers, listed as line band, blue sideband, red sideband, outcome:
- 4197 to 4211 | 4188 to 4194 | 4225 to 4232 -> 1.8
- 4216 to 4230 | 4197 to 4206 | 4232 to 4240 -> -1.7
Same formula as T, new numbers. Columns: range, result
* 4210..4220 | 0.0128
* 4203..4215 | 0.359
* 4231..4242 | 1.81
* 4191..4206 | 1.65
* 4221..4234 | 1.92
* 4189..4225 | 1.3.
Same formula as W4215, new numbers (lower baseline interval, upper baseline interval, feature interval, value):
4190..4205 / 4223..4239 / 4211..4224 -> 9.1 angstrom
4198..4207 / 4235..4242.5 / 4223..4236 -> -0.6 angstrom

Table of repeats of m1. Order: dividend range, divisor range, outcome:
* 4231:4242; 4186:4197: 0.99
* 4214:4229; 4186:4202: 1.06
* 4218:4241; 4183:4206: 1.07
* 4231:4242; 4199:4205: 1.27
